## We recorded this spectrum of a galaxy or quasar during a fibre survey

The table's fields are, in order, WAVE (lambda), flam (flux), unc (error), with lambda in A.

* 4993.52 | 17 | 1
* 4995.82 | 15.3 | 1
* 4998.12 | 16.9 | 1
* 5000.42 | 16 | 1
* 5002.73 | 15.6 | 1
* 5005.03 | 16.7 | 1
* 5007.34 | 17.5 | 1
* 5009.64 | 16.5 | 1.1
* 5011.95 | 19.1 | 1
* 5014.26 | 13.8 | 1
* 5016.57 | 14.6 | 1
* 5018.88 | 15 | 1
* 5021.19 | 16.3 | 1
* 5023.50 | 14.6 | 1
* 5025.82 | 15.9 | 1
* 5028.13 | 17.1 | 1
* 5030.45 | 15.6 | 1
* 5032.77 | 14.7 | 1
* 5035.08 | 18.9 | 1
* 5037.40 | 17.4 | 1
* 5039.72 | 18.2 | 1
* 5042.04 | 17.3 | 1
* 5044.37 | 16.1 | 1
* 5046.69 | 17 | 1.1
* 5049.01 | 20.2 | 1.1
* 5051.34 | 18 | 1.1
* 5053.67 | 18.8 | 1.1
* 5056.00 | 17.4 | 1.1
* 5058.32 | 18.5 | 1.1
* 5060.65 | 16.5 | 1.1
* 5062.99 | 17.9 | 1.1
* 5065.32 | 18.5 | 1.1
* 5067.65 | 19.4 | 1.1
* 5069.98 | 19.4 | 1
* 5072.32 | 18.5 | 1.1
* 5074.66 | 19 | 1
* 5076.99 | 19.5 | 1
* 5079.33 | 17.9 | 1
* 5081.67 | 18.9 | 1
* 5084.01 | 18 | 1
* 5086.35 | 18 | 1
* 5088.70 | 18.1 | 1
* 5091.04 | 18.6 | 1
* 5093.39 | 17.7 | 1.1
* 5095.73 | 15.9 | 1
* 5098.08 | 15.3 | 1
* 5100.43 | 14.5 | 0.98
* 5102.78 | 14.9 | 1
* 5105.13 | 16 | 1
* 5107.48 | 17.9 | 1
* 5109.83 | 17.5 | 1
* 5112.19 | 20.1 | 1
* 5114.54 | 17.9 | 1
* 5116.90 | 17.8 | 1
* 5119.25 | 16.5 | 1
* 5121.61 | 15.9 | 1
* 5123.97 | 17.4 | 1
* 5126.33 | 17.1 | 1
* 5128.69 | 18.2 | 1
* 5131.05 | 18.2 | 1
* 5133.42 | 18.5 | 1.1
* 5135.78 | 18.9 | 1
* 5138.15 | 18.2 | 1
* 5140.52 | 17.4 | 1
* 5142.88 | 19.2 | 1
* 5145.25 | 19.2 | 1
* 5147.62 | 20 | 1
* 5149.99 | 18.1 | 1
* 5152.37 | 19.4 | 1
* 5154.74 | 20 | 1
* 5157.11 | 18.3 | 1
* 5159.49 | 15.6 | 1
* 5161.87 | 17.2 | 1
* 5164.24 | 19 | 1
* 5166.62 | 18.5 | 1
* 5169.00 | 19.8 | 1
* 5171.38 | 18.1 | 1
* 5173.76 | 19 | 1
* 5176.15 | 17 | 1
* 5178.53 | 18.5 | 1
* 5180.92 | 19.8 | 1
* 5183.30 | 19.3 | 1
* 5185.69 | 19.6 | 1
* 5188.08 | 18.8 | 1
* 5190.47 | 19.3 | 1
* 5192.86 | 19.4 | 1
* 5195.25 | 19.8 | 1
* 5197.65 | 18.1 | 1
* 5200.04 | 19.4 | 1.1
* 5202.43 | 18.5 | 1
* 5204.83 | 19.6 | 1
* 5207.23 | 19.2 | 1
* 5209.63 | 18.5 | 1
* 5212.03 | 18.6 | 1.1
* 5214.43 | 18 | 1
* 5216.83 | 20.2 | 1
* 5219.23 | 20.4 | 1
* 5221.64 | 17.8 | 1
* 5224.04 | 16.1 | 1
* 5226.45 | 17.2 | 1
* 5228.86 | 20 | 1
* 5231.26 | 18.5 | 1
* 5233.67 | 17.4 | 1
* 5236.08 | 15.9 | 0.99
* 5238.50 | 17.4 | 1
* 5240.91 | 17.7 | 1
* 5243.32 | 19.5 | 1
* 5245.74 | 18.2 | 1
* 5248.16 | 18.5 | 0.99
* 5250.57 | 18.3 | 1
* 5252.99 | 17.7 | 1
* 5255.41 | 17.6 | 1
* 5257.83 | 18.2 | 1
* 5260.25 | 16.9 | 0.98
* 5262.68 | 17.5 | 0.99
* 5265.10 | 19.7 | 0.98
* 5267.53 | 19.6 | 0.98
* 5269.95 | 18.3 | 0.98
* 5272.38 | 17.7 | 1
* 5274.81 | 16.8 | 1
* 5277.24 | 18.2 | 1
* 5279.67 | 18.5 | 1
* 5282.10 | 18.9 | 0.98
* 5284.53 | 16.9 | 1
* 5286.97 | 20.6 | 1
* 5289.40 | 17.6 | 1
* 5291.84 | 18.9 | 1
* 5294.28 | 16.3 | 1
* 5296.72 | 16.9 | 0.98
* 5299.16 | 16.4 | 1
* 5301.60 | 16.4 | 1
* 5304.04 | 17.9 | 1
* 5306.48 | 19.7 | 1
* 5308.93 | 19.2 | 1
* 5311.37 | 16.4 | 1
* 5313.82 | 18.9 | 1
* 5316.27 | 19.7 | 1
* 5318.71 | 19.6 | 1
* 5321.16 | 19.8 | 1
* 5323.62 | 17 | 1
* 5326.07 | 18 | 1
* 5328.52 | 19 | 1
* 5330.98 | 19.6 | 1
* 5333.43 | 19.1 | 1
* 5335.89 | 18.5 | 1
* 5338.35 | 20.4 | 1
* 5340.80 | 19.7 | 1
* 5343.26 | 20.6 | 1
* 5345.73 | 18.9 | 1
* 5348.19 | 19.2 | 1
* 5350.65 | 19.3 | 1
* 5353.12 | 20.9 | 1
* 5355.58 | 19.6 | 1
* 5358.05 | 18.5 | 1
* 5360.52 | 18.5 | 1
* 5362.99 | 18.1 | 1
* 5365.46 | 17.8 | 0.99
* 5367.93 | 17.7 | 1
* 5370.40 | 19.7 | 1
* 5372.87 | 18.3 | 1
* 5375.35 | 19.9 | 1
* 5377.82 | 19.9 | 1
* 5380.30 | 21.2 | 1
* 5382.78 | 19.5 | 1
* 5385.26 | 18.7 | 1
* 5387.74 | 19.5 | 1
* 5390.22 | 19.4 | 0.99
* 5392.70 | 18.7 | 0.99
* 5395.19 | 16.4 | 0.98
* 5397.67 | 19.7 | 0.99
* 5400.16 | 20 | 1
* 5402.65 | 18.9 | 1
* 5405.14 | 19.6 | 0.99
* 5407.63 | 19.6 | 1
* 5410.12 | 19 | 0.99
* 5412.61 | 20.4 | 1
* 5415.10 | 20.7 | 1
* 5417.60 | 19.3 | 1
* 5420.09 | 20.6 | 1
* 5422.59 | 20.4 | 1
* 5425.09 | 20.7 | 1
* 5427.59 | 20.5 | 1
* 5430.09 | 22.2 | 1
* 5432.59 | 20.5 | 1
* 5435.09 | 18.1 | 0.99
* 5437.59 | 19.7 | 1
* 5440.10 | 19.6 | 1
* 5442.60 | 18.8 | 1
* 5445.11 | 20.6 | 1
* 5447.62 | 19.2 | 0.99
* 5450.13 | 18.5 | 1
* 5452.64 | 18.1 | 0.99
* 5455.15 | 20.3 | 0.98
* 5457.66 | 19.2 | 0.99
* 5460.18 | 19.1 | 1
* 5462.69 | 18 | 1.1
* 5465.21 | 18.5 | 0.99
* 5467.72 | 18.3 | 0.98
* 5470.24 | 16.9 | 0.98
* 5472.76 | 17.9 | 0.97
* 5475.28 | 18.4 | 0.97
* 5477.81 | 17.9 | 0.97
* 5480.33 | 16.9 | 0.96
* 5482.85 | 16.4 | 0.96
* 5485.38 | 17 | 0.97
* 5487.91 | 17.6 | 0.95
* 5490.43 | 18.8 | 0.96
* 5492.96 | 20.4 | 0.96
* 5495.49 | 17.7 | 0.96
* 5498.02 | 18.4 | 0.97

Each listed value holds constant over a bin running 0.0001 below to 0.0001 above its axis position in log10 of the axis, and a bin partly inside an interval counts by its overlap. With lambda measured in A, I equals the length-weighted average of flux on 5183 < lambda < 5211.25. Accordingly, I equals 19.1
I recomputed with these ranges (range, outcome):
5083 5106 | 16.7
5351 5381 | 19.1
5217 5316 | 18.1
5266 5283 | 18.3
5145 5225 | 18.8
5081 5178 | 17.9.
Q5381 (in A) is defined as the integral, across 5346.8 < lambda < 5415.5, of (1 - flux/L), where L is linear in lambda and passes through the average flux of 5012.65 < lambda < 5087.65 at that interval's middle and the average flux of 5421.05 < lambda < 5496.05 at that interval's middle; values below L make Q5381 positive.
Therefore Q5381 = -2.3 A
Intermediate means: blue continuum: 17.4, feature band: 19.2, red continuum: 18.9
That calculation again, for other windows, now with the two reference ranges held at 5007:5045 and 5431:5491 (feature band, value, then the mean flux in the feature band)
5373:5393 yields -1.6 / 19.6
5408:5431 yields -2.6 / 20.4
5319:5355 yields -2.8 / 19.3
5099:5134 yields -0.8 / 17.2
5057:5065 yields -0.6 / 17.7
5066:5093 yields -3.2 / 18.6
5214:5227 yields -0.8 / 18.4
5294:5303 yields 0.6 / 16.6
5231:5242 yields 0.1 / 17.3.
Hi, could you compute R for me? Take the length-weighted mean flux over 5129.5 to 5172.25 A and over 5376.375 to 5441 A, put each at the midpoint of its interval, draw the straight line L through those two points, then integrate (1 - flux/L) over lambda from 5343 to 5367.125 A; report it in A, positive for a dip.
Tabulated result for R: 0.5 A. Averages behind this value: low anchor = 18.5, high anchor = 19.7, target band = 19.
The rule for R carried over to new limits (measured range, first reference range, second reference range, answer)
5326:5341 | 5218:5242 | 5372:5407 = -0.37 A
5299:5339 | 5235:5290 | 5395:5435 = 0.41 A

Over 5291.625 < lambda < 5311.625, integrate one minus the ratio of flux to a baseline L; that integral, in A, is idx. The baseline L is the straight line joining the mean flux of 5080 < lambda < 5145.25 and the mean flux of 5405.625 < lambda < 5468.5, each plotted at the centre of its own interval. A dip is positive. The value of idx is 1.3 A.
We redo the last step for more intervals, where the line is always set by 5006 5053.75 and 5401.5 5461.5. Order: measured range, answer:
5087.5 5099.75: 0.1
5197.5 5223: -1.2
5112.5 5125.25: 0.1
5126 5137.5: -0.5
